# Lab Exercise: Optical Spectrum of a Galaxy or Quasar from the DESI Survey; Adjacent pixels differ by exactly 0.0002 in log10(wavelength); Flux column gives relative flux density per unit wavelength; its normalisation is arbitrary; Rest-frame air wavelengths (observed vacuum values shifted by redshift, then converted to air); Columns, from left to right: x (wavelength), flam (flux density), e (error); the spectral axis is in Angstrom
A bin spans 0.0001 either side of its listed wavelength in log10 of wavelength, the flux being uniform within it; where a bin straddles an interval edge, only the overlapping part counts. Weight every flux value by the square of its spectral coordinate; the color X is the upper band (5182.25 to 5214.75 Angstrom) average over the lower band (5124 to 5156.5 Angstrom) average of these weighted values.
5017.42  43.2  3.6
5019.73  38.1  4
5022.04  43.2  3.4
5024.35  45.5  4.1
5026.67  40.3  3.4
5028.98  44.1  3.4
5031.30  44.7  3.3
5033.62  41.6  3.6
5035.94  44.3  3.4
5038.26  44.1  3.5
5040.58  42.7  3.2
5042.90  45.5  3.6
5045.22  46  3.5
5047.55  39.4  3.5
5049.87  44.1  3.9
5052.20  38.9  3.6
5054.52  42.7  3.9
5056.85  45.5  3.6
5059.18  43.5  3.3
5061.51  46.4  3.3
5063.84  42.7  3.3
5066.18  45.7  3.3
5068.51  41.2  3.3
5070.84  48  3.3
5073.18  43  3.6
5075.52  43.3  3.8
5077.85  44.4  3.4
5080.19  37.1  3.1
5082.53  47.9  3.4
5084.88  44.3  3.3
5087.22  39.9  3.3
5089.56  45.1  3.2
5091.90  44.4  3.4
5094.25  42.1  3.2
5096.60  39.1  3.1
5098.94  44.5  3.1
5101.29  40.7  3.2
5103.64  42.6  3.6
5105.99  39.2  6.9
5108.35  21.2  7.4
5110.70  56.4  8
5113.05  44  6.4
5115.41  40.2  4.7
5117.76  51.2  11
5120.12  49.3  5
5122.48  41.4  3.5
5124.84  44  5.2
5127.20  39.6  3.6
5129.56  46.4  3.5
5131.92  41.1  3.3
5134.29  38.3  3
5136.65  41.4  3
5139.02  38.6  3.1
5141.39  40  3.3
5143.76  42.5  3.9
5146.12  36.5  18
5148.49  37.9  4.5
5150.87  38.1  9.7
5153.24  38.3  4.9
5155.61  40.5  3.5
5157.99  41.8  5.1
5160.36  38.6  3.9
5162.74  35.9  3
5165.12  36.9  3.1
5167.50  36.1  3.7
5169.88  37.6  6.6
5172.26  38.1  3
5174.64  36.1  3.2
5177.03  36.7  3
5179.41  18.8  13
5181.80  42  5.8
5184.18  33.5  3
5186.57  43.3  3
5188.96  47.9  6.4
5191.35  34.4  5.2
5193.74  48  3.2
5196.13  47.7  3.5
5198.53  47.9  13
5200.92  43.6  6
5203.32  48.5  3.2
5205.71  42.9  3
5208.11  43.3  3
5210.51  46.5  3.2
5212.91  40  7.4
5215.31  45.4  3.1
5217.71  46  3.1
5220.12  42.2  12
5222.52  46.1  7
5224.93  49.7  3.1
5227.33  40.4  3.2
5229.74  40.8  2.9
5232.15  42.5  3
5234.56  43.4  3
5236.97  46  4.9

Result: 1.11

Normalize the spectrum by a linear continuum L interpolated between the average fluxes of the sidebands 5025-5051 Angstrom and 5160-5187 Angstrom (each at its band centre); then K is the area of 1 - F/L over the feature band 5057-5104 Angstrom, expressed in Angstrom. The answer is -2.7 Angstrom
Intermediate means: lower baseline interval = 43.4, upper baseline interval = 35.9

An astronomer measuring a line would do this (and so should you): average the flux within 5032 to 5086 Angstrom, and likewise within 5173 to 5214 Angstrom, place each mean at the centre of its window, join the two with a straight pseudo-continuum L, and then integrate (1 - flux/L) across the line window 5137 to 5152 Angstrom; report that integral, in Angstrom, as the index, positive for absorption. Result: 1.1 Angstrom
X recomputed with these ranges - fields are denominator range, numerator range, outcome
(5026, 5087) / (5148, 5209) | 0.96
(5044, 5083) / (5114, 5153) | 0.98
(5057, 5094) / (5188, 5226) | 1.08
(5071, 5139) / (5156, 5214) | 0.98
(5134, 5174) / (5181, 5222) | 1.15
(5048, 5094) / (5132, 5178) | 0.91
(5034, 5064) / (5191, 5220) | 1.09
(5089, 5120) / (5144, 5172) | 0.92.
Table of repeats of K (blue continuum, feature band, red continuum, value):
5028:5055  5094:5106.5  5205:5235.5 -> 0.6 Angstrom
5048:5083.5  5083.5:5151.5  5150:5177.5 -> -2.0 Angstrom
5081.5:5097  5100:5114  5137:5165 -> 0.5 Angstrom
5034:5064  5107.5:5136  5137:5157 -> -1.9 Angstrom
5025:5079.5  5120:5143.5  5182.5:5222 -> 1.1 Angstrom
